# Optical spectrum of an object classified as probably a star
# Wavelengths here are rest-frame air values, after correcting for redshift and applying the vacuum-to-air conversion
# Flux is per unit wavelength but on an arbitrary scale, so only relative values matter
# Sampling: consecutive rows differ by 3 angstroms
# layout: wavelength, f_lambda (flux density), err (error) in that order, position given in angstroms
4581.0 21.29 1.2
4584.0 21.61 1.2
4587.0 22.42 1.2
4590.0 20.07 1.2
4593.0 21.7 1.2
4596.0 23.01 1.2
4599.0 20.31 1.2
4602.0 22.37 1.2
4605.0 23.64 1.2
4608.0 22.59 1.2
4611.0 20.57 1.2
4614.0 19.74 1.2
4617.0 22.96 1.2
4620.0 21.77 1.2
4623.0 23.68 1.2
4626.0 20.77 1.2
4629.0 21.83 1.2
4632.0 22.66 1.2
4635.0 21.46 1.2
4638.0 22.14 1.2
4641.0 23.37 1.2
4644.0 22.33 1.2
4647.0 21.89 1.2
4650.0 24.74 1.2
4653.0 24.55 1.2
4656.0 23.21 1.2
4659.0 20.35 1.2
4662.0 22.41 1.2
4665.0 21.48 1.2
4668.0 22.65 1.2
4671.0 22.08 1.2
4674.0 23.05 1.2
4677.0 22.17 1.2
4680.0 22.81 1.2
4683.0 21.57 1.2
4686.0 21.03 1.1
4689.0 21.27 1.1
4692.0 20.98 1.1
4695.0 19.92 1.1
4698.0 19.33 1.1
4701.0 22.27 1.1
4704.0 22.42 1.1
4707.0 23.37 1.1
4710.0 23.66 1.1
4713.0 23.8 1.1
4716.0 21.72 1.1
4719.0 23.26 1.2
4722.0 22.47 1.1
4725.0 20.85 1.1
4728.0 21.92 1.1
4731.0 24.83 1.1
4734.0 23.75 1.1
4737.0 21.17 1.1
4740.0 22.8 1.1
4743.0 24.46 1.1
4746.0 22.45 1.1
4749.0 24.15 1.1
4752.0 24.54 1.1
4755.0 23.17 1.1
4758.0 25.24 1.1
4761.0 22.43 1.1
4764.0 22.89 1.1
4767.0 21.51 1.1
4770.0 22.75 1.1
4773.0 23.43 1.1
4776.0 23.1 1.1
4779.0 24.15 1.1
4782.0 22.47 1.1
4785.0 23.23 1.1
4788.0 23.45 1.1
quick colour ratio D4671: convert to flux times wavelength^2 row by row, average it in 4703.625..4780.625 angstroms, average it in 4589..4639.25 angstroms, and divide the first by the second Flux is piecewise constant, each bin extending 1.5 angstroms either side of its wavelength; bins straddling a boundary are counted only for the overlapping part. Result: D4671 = 1.1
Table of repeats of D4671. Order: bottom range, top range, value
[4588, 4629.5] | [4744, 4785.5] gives 1.14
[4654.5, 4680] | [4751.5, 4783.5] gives 1.09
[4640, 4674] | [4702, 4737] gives 1.04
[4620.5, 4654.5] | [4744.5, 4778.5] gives 1.08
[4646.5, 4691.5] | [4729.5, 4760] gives 1.09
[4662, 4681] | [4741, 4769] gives 1.08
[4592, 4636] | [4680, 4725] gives 1.04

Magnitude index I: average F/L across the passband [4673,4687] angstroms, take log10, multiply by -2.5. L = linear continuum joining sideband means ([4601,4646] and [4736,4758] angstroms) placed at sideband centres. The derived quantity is 0.028 mag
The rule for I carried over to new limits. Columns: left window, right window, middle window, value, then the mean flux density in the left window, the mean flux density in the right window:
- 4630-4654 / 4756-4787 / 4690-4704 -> 0.11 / 22.8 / 23.1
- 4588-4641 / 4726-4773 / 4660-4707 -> 0.04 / 21.9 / 23.2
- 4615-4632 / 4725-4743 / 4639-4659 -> -0.04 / 22.2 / 22.9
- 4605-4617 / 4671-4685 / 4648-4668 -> -0.03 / 21.6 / 22.3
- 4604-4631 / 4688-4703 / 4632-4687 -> -0.05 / 21.9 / 20.8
